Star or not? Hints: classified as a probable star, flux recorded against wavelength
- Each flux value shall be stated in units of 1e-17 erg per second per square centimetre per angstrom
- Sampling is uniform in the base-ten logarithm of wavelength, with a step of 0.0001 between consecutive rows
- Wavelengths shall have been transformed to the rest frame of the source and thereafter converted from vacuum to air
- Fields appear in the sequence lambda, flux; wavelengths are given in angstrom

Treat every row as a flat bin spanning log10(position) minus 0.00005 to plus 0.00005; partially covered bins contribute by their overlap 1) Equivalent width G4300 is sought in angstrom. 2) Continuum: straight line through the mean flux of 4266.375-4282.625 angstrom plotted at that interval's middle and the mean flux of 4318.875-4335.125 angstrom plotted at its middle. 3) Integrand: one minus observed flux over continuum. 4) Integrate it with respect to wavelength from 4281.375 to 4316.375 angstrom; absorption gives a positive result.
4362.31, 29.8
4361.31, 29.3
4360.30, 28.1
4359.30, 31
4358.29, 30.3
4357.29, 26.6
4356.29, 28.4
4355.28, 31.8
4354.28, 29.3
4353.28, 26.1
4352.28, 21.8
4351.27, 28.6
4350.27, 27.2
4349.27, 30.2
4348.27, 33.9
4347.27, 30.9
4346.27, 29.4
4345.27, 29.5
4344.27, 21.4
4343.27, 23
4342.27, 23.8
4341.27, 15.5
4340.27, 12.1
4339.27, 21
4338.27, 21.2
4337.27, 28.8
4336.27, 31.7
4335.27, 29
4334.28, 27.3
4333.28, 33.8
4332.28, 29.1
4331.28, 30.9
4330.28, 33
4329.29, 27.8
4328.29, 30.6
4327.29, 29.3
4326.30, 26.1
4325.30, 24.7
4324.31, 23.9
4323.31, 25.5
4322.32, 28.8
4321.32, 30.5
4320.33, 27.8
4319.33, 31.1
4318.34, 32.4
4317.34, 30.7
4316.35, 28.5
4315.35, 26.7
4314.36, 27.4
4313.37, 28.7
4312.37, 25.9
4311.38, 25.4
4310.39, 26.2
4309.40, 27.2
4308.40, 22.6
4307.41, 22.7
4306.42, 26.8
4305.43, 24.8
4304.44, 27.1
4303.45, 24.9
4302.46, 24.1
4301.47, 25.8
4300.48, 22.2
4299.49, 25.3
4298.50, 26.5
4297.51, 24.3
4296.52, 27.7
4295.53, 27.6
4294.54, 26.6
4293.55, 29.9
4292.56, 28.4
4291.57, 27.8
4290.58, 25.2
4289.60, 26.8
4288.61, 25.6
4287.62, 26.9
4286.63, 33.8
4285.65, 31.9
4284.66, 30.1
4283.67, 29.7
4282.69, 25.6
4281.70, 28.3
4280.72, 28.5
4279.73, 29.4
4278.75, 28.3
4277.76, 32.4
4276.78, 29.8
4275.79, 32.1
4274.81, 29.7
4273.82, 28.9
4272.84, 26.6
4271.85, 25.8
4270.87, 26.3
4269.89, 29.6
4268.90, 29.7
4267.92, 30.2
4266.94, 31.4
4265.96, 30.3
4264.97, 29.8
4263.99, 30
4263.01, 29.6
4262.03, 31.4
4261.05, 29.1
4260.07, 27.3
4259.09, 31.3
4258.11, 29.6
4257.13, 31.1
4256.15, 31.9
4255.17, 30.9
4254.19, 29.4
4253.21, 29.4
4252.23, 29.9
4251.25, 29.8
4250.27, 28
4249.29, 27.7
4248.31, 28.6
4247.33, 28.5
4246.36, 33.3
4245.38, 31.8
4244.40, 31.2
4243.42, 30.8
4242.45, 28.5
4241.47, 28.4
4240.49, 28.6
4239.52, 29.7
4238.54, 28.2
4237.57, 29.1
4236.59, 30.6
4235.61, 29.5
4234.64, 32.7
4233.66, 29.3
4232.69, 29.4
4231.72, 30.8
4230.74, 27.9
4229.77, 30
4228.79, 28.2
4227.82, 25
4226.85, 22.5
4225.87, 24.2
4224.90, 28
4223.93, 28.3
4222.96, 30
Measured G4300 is 2.6 angstrom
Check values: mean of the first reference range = 29.1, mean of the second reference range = 28.8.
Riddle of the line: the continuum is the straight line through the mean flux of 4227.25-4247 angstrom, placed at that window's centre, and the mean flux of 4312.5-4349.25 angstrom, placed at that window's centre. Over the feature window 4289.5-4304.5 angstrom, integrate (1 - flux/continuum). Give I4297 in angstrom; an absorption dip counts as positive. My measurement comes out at 1.1 angstrom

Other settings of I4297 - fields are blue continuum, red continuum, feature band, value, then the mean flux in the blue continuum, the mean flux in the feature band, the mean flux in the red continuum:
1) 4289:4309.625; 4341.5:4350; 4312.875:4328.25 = -1.0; 25.9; 28.2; 27.4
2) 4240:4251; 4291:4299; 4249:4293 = -1.3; 29.6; 29.2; 27.3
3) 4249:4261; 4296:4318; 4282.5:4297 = -0.6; 29.7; 28.3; 26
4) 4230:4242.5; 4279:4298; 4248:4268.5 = -0.7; 29.5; 29.9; 28.1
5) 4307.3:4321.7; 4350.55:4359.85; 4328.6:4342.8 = 0.9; 27.7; 26.1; 28.2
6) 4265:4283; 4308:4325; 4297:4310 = 1.4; 29.1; 25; 27.6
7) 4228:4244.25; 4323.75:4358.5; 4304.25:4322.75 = 0.2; 29.4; 27.4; 27.1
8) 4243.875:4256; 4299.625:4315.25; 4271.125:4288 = -1.0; 29.9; 29.3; 25.5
